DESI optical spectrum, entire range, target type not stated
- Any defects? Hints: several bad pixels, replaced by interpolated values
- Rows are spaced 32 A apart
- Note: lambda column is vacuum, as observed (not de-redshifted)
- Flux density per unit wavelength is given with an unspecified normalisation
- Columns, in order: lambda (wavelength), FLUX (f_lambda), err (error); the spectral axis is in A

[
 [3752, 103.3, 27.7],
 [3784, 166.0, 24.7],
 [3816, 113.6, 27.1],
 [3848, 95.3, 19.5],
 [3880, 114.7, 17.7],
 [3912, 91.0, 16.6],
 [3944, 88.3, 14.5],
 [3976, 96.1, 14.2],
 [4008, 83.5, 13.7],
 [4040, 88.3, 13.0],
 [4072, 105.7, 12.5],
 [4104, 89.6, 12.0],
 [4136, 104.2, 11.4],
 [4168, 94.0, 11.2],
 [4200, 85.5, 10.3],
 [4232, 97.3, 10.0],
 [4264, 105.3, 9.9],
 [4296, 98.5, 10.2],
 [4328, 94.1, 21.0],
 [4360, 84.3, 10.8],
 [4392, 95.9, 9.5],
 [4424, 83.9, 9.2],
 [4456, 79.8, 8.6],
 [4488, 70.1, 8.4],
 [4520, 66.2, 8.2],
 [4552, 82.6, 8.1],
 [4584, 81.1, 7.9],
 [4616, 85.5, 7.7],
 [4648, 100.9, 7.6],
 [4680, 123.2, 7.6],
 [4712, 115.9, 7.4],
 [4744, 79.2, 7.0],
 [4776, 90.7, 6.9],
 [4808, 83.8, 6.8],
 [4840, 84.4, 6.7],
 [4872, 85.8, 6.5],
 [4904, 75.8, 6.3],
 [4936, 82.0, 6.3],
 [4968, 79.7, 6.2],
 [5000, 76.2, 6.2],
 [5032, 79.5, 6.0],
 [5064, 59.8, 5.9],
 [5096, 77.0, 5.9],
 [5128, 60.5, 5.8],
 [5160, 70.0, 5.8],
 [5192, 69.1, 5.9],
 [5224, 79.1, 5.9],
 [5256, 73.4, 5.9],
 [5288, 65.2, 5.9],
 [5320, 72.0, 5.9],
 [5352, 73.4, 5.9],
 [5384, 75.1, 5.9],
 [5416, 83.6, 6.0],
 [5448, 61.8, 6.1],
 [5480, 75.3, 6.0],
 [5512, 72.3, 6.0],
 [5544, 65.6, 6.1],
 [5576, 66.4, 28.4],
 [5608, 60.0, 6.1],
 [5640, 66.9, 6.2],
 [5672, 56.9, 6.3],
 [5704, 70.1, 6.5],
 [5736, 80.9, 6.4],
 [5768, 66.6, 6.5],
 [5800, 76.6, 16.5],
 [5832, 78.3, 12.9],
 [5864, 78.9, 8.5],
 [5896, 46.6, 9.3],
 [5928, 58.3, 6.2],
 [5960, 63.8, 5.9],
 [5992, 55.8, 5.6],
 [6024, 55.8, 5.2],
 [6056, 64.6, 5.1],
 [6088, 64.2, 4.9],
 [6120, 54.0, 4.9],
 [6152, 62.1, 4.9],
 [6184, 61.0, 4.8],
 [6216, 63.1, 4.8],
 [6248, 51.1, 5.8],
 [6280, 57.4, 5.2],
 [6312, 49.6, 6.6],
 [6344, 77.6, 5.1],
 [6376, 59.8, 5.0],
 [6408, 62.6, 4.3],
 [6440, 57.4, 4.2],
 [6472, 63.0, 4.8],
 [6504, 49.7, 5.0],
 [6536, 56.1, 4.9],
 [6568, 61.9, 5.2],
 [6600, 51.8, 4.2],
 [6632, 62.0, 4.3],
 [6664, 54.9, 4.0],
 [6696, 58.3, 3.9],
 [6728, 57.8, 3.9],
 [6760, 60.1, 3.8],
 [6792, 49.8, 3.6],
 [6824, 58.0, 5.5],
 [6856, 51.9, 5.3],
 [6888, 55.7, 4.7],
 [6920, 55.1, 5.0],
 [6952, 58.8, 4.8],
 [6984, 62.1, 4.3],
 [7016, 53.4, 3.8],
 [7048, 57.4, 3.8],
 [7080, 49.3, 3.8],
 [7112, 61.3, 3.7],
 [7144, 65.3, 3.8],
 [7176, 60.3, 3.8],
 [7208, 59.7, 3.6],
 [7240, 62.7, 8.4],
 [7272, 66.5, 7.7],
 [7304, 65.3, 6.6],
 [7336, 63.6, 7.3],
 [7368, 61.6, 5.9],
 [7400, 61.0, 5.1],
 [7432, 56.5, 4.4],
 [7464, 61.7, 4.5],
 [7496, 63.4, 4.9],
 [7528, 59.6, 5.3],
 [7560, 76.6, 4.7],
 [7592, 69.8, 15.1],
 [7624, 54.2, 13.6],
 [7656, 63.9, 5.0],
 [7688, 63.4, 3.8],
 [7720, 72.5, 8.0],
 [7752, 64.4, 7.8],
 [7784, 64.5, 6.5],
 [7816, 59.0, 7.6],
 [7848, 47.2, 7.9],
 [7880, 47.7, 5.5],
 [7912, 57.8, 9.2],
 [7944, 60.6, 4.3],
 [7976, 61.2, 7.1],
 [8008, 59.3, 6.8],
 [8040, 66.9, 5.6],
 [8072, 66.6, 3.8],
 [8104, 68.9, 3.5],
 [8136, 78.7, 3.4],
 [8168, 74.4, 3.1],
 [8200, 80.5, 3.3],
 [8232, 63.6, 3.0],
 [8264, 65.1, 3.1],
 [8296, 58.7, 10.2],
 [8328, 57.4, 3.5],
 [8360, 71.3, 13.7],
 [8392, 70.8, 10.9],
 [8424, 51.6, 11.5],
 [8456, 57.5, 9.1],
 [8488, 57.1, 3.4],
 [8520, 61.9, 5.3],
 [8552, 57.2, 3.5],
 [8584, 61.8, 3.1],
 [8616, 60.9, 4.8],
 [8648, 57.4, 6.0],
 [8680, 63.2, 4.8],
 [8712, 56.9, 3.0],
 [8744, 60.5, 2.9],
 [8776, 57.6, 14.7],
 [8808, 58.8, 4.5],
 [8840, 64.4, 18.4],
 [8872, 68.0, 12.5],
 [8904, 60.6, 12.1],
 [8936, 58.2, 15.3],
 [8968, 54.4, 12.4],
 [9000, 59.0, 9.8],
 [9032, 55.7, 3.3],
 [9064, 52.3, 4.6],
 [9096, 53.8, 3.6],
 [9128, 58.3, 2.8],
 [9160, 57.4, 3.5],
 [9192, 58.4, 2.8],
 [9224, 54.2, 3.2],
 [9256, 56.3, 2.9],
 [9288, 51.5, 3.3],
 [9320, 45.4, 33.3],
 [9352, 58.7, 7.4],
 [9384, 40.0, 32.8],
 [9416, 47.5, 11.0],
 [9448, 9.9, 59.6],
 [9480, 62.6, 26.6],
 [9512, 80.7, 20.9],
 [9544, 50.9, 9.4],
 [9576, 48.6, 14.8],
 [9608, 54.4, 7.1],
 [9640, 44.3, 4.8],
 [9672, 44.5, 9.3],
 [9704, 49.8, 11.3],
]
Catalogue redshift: 0.676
